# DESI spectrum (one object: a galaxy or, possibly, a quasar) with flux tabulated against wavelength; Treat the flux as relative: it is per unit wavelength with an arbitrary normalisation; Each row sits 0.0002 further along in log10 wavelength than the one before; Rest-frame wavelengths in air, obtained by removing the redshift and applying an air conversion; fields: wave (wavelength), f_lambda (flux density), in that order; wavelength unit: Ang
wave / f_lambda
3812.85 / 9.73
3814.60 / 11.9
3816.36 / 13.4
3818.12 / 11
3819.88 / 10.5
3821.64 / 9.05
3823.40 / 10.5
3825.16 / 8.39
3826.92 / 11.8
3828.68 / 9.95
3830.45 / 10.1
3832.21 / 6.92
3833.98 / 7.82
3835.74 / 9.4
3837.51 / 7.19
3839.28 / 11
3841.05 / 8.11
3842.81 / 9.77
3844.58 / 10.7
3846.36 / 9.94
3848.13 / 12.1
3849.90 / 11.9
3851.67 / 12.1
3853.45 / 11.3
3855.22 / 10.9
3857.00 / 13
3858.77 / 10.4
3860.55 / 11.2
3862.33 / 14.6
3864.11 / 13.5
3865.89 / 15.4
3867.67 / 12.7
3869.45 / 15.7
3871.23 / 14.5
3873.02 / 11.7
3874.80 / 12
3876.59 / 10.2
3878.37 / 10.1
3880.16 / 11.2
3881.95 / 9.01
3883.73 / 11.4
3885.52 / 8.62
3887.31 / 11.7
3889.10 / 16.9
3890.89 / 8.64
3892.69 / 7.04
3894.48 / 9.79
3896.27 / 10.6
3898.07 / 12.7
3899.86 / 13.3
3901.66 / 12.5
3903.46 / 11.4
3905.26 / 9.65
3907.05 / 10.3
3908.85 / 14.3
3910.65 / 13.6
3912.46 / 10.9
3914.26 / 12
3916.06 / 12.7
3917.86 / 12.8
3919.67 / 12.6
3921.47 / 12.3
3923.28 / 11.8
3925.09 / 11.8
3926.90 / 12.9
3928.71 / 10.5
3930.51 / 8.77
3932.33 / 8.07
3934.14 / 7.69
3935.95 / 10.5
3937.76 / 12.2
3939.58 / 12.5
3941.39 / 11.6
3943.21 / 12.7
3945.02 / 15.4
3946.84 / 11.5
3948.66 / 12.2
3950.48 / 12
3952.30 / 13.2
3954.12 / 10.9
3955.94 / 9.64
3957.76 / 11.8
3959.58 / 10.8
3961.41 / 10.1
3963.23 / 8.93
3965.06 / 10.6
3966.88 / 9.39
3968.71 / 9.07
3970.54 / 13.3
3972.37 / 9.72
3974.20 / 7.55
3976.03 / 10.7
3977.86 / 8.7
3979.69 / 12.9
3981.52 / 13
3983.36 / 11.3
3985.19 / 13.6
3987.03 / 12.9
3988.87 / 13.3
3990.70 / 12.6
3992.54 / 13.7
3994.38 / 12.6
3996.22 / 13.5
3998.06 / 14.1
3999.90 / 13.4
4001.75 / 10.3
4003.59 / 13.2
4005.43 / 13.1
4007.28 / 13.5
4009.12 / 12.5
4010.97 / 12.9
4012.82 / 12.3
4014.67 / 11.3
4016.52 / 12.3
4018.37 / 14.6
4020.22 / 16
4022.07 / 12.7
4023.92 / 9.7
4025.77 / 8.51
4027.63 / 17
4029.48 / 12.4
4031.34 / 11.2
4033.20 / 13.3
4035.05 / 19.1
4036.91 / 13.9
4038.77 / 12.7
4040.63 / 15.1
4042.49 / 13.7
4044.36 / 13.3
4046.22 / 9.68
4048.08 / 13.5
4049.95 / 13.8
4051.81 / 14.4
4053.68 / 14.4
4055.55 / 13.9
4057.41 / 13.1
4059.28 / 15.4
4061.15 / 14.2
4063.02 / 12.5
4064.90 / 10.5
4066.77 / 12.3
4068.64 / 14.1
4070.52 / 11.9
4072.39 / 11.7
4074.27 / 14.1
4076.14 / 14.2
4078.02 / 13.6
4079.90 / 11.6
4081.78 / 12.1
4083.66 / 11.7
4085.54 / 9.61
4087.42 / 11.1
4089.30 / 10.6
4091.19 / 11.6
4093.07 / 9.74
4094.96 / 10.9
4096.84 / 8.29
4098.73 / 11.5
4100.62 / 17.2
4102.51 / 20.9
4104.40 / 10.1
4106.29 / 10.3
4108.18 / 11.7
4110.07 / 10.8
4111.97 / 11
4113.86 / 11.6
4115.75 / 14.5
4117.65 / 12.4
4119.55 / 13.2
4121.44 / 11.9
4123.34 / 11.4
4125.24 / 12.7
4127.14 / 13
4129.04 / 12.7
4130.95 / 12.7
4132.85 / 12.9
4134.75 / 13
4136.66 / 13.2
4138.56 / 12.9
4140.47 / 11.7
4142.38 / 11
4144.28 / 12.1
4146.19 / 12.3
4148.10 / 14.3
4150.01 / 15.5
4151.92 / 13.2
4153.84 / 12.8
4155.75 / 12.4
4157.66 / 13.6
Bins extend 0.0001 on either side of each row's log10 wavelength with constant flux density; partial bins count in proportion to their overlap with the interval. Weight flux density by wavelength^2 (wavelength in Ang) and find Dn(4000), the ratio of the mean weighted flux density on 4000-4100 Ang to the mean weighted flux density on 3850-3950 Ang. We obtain 1.2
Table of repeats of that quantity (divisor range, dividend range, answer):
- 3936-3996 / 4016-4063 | 1.21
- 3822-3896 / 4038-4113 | 1.28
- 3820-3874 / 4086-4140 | 1.27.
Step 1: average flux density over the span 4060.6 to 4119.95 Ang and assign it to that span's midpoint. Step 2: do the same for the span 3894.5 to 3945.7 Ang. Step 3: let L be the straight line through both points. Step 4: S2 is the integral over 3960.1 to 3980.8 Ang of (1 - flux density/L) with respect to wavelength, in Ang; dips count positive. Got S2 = 3.0 Ang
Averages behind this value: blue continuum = 11.7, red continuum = 12.2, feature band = 10.1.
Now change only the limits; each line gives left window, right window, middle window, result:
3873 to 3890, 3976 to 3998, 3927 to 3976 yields 5.2 Ang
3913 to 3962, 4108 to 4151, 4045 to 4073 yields -2.0 Ang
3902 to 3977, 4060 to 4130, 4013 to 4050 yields -4.1 Ang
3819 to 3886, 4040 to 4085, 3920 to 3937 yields 1.6 Ang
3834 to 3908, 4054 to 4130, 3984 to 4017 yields -2.5 Ang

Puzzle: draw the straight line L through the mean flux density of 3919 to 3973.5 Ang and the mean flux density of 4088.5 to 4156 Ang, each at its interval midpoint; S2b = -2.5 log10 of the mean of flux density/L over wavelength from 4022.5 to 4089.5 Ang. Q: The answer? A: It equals -0.084 mag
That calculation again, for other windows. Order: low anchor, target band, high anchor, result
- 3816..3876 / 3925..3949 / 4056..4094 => 0.030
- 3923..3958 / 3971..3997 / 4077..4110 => -0.034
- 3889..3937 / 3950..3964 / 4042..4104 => 0.071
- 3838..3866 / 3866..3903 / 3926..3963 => -0.021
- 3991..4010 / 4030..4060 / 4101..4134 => -0.073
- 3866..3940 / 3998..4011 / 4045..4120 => -0.065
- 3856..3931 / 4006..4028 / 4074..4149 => -0.051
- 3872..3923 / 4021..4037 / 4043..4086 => -0.042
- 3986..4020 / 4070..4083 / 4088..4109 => -0.042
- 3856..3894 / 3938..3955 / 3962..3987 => -0.127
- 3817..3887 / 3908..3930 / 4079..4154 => -0.093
